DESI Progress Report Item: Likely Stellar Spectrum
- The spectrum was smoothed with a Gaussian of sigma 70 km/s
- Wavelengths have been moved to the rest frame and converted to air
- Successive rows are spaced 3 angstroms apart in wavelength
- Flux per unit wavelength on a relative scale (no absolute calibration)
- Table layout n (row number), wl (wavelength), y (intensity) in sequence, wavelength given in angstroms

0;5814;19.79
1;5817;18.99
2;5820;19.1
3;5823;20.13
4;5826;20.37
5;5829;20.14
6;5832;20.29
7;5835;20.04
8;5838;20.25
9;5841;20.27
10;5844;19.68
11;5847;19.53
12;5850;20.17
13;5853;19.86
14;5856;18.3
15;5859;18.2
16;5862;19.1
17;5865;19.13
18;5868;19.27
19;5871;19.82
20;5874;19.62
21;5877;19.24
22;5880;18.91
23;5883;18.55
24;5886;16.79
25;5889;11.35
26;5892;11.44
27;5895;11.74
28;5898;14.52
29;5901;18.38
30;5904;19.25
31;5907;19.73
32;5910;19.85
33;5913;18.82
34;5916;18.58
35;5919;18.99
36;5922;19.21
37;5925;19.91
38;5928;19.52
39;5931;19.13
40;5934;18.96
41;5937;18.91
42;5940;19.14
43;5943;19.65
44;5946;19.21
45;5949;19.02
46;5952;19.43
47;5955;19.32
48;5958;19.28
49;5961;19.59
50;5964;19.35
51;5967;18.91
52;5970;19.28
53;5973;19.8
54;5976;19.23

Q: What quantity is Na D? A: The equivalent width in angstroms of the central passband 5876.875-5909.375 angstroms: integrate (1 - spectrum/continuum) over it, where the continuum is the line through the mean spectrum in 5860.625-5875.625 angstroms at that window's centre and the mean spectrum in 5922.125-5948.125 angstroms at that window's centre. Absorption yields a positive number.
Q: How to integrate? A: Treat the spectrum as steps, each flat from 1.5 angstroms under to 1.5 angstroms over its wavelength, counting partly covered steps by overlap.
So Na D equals 5.1 angstroms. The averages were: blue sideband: 19.4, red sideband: 19.3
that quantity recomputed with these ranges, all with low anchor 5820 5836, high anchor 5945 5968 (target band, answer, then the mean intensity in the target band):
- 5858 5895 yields 4.5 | 17.4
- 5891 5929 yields 3.5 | 17.7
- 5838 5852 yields 0.0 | 19.9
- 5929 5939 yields 0.2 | 19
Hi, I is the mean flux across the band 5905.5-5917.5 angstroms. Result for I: 19.2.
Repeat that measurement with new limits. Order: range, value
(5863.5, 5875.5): 19.5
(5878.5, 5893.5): 15.4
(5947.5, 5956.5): 19.3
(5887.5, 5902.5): 13.5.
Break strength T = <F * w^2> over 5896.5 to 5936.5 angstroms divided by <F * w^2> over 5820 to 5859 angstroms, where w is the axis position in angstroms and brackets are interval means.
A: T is 0.98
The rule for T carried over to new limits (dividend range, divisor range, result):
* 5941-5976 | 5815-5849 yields 1.01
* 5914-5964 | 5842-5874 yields 1.02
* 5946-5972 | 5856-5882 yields 1.04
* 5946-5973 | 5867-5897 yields 1.19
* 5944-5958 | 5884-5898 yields 1.49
